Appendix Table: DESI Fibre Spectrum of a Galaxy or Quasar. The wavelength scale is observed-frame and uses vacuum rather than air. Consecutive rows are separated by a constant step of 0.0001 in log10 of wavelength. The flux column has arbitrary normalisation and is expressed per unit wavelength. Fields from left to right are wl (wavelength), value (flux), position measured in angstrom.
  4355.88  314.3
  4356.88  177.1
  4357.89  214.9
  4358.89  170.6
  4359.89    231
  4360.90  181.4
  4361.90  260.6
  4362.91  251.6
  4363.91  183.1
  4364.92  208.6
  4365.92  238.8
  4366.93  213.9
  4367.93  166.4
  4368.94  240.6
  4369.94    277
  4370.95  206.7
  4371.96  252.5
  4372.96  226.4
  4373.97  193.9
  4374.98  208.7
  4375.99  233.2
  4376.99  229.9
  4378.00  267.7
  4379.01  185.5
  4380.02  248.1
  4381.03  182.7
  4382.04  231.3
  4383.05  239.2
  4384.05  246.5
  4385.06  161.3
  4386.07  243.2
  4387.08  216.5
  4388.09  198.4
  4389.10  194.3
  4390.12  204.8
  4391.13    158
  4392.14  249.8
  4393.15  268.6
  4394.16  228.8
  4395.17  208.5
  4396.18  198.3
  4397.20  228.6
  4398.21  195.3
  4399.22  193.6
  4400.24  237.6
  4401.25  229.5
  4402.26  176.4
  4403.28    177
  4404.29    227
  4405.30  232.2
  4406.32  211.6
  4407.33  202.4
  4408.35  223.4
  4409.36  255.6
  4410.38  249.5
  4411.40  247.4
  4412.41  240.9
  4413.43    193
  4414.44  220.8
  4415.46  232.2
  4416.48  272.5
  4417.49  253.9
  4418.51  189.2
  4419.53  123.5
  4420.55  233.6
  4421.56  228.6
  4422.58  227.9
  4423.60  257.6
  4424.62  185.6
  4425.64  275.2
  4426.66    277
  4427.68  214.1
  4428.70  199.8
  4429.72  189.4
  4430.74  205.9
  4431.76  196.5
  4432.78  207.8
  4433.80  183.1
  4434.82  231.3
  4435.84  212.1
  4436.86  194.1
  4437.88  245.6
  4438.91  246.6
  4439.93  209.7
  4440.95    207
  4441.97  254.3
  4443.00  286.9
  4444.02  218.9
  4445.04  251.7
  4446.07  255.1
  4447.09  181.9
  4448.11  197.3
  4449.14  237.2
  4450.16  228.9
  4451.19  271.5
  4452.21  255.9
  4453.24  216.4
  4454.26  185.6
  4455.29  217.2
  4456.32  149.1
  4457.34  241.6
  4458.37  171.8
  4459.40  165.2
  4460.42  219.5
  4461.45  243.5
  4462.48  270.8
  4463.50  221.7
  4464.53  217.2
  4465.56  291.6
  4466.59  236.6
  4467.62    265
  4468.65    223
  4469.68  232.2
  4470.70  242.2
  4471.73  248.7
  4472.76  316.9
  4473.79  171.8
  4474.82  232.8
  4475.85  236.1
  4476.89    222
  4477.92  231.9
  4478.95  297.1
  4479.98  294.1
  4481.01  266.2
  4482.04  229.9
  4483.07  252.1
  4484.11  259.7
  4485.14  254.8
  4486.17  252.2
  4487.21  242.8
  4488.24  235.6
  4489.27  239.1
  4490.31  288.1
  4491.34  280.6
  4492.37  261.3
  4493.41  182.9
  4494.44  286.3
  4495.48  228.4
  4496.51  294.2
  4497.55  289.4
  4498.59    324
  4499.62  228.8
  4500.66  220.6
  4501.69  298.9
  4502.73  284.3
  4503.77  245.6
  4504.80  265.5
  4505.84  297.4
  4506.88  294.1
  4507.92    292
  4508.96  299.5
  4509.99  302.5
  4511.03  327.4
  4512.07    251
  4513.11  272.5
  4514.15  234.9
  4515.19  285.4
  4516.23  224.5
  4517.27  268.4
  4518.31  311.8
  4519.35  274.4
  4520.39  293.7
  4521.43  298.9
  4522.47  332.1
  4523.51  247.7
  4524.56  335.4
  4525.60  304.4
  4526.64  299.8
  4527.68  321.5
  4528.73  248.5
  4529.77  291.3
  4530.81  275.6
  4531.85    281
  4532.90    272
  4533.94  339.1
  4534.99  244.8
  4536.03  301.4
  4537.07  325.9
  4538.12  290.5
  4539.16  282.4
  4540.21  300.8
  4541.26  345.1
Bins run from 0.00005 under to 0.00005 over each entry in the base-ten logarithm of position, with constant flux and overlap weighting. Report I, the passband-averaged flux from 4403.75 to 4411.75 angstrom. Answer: 231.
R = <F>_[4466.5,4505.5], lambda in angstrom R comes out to 255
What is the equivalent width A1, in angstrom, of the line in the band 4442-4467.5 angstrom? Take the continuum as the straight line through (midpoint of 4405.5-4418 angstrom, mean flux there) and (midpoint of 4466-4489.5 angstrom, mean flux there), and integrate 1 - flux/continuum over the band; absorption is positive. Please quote 1.6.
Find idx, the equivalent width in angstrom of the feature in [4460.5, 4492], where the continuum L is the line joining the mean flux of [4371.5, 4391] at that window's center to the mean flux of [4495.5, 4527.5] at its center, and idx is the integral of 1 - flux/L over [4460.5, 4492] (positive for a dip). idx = 1.9 angstrom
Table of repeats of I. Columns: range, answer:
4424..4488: 231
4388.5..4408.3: 212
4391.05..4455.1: 223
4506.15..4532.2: 287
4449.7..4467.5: 225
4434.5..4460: 221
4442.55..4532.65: 257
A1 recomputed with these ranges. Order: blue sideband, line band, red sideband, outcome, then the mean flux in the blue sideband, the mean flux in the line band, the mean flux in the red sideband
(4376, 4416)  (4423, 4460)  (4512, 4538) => 3.4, 219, 220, 286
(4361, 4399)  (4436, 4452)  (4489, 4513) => 1.0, 220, 232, 273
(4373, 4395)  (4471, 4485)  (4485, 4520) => 0.4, 219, 251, 269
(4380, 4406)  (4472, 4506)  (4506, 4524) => 1.4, 214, 257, 283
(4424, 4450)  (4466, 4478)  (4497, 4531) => 0.5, 223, 239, 283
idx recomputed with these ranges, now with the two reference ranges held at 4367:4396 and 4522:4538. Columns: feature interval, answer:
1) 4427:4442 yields 2.1 angstrom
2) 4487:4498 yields 0.7 angstrom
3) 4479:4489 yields 0.6 angstrom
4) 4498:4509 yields 0.2 angstrom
